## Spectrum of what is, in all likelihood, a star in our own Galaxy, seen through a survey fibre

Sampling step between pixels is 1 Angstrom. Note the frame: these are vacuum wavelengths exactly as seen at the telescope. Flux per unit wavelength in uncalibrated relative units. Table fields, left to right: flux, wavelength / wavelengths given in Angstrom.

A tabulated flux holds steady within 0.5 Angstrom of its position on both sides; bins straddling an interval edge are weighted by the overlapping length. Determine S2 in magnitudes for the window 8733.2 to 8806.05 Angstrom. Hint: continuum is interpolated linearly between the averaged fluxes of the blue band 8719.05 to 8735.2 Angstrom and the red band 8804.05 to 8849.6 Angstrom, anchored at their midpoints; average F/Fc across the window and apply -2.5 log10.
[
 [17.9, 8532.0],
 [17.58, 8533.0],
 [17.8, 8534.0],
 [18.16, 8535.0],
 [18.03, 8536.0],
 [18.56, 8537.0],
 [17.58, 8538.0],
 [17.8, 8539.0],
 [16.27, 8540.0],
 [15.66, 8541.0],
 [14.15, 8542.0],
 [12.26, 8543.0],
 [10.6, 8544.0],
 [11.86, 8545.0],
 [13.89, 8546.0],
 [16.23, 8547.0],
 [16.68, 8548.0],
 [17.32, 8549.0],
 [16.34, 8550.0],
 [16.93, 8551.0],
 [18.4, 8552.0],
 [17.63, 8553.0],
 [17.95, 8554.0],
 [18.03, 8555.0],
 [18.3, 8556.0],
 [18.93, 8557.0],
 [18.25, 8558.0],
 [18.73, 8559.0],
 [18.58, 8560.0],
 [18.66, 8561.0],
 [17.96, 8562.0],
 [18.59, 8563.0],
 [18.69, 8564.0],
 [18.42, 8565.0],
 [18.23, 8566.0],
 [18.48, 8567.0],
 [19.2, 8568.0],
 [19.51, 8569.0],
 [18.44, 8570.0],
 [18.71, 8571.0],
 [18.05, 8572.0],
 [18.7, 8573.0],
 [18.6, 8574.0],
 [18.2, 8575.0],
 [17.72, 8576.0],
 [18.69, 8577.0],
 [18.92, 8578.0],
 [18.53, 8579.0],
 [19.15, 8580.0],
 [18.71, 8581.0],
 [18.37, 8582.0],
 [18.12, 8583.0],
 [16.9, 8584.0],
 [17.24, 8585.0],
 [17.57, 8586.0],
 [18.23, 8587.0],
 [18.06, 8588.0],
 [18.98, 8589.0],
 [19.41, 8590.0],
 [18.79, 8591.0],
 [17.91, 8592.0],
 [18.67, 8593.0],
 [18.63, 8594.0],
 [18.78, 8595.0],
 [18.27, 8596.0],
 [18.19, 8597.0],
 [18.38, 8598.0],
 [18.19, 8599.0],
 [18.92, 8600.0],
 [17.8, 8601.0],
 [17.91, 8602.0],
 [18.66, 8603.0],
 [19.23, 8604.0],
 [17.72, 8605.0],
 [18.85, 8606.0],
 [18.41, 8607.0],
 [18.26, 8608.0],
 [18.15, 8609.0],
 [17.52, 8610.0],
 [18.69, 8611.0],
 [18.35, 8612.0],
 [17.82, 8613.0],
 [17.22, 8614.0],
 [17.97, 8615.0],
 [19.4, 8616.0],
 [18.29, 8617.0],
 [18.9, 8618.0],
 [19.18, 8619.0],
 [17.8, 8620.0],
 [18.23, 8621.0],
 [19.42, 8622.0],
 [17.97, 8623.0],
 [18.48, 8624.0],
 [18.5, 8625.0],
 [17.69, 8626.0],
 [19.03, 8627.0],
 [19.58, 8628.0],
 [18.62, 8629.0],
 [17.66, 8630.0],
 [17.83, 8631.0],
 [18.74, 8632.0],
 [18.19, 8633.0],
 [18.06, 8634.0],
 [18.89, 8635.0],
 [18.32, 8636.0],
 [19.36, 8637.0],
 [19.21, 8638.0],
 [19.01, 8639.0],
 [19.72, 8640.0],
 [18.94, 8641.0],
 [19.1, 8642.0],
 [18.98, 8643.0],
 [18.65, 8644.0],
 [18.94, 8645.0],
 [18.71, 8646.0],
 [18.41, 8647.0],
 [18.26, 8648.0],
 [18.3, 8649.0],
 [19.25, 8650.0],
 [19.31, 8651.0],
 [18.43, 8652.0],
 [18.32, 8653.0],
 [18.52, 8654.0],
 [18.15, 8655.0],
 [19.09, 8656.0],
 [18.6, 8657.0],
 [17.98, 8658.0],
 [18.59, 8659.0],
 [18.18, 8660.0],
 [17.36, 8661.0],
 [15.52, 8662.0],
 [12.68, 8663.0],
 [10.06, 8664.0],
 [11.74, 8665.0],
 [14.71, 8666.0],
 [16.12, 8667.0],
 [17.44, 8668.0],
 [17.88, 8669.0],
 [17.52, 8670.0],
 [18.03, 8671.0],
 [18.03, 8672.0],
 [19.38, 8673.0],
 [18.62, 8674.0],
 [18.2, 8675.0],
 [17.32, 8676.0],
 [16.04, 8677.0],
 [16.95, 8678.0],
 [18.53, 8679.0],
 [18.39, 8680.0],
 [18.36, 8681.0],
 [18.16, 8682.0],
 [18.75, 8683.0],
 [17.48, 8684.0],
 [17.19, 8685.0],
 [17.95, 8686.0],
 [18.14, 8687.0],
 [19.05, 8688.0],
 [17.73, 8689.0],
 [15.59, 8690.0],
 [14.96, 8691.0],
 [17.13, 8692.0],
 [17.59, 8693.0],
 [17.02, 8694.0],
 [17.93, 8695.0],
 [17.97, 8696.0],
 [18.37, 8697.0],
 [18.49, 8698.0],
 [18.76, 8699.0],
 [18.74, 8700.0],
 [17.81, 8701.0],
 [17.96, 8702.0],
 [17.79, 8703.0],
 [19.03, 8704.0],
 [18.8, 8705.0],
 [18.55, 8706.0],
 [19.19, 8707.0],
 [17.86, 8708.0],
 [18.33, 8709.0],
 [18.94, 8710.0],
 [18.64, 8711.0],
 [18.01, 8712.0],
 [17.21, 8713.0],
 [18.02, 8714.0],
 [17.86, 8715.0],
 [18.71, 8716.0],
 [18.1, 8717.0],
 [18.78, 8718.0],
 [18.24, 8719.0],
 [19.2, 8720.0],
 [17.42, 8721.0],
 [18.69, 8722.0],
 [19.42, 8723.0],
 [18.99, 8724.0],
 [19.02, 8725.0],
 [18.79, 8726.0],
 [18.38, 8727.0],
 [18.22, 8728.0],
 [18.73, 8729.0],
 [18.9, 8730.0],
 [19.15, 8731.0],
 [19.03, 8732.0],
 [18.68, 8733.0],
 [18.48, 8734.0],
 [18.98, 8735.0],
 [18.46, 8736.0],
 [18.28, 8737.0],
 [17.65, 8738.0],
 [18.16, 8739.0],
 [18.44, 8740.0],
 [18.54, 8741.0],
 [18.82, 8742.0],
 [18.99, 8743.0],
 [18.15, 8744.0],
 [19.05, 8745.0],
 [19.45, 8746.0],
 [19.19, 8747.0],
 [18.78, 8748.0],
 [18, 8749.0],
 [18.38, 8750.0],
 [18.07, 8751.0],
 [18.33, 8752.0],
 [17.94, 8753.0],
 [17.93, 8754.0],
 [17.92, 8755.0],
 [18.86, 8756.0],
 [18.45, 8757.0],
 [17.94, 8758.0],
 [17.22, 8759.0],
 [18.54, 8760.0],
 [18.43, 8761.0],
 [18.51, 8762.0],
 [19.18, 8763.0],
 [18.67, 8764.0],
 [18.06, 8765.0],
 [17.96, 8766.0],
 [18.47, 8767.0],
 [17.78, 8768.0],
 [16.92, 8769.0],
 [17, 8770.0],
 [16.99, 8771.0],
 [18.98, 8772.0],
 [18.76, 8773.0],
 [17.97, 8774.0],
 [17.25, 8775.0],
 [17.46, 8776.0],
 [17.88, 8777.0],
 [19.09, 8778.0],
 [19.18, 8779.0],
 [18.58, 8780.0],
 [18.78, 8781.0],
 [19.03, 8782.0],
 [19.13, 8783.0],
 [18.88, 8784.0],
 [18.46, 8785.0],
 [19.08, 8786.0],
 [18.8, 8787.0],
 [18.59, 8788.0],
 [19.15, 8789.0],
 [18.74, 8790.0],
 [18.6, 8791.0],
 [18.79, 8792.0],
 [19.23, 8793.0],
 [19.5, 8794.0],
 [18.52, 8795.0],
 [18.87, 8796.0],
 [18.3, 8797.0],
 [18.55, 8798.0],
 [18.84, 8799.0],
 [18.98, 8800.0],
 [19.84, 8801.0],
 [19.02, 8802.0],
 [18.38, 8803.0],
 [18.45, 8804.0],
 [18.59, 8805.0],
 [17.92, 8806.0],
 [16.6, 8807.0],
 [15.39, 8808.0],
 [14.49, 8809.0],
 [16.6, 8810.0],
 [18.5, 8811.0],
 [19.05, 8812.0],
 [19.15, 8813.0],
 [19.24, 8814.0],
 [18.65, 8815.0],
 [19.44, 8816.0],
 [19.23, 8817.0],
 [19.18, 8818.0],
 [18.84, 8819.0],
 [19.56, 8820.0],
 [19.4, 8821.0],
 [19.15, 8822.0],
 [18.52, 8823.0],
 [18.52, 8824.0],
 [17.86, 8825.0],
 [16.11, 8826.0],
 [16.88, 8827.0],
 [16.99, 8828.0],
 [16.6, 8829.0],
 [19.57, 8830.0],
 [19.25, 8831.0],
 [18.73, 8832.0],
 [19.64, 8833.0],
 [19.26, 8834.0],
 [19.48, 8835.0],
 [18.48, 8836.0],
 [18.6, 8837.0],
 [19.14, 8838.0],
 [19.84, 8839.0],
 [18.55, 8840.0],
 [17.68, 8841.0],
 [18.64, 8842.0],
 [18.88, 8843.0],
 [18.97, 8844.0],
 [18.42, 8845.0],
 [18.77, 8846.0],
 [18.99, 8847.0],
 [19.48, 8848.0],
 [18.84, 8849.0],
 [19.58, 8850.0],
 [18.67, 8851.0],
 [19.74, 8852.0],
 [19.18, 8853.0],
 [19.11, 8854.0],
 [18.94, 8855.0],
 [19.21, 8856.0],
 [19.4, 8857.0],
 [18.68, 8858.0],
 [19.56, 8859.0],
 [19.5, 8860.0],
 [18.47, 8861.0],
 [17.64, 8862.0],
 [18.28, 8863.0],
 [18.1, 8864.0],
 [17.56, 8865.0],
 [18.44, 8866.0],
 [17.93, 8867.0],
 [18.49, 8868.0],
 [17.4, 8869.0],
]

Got 0.01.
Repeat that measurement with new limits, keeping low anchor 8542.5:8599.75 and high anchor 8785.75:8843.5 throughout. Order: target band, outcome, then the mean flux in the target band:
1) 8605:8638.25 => -0.03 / 18.4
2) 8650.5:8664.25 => 0.05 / 17.3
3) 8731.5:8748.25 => -0.02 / 18.7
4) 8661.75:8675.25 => 0.13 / 16.1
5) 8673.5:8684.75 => 0.02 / 17.9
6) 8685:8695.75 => 0.05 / 17.3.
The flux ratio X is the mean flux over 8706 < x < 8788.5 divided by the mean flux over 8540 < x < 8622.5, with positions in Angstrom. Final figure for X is 1.0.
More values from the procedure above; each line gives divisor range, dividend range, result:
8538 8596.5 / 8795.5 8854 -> 1.05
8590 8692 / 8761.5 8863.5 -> 1.03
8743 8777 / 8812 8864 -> 1.03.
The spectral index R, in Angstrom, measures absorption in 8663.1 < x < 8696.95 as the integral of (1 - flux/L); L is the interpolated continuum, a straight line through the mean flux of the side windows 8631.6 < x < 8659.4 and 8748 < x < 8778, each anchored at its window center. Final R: 2.6 Angstrom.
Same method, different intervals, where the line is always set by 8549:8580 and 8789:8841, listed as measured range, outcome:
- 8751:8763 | 0.2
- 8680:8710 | 0.7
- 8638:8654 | -0.4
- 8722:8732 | -0.2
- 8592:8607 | 0.0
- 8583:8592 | 0.1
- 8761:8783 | 0.3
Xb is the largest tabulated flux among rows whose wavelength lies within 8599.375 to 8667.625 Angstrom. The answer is 19.72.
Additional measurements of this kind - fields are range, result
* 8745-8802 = 19.84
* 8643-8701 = 19.38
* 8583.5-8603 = 19.41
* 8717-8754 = 19.45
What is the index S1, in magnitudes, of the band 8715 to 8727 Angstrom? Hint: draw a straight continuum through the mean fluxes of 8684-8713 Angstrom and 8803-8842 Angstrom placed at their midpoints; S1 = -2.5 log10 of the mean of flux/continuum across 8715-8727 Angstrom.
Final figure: -0.04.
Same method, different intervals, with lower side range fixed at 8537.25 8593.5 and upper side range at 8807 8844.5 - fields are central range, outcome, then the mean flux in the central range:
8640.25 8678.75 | 0.02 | 17.6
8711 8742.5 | -0.02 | 18.5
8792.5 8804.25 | -0.03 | 18.9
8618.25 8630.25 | -0.04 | 18.5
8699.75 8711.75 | -0.02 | 18.5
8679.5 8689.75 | 0.00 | 18.1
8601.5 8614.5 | -0.03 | 18.2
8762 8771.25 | 0.02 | 17.9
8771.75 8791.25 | -0.02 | 18.6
